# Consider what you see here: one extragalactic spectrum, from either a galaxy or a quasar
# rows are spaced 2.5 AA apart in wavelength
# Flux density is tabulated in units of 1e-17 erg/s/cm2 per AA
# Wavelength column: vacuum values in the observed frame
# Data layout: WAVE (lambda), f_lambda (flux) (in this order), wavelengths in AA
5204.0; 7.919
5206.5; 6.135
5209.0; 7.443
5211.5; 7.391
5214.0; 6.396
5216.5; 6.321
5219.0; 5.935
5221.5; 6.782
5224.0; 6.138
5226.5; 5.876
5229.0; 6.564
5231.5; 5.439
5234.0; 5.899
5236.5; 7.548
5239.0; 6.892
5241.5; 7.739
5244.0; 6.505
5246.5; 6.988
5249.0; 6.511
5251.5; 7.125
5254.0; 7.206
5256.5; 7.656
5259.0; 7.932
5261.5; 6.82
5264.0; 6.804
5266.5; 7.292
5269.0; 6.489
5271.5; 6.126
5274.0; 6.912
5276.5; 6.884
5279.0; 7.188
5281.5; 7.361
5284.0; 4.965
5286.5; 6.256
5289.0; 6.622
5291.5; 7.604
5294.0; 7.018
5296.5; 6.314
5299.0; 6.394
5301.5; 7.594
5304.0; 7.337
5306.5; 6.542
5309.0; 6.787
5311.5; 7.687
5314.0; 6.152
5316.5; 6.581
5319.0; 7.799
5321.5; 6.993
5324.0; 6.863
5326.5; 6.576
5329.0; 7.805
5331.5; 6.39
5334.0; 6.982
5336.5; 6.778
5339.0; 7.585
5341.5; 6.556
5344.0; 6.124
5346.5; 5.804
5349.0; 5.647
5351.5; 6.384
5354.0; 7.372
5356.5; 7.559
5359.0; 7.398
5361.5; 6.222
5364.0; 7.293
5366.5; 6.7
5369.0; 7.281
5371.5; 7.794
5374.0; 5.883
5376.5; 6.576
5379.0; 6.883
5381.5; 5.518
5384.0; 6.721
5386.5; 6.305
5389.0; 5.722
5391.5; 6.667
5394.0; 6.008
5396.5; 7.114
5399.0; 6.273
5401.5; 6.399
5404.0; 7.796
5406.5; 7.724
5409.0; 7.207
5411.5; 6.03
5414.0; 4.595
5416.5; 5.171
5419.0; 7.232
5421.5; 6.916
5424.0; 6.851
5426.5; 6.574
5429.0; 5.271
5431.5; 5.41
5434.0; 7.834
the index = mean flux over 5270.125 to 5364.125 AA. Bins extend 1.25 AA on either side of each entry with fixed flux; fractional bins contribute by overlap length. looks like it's 6.8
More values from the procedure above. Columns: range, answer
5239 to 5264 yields 7.13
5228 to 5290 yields 6.79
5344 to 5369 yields 6.71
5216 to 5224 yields 6.32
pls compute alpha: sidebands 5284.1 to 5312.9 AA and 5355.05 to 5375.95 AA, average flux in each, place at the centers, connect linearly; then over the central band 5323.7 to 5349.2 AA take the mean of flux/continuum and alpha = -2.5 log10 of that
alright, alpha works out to 0.040 mag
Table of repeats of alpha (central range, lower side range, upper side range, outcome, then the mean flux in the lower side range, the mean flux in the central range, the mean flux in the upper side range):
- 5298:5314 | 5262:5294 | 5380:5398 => -0.061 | 6.72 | 7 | 6.3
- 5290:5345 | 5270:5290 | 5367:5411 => -0.055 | 6.54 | 6.93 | 6.69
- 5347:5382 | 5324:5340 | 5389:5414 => 0.012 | 7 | 6.76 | 6.64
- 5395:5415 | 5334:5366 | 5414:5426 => -0.038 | 6.74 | 6.66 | 6.34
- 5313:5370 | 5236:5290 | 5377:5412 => -0.016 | 6.89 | 6.82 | 6.61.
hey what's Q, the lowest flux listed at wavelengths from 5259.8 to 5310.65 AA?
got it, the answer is 4.965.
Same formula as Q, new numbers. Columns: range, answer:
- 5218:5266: 5.439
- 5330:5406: 5.518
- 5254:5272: 6.126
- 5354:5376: 5.883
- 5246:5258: 6.511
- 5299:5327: 6.152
